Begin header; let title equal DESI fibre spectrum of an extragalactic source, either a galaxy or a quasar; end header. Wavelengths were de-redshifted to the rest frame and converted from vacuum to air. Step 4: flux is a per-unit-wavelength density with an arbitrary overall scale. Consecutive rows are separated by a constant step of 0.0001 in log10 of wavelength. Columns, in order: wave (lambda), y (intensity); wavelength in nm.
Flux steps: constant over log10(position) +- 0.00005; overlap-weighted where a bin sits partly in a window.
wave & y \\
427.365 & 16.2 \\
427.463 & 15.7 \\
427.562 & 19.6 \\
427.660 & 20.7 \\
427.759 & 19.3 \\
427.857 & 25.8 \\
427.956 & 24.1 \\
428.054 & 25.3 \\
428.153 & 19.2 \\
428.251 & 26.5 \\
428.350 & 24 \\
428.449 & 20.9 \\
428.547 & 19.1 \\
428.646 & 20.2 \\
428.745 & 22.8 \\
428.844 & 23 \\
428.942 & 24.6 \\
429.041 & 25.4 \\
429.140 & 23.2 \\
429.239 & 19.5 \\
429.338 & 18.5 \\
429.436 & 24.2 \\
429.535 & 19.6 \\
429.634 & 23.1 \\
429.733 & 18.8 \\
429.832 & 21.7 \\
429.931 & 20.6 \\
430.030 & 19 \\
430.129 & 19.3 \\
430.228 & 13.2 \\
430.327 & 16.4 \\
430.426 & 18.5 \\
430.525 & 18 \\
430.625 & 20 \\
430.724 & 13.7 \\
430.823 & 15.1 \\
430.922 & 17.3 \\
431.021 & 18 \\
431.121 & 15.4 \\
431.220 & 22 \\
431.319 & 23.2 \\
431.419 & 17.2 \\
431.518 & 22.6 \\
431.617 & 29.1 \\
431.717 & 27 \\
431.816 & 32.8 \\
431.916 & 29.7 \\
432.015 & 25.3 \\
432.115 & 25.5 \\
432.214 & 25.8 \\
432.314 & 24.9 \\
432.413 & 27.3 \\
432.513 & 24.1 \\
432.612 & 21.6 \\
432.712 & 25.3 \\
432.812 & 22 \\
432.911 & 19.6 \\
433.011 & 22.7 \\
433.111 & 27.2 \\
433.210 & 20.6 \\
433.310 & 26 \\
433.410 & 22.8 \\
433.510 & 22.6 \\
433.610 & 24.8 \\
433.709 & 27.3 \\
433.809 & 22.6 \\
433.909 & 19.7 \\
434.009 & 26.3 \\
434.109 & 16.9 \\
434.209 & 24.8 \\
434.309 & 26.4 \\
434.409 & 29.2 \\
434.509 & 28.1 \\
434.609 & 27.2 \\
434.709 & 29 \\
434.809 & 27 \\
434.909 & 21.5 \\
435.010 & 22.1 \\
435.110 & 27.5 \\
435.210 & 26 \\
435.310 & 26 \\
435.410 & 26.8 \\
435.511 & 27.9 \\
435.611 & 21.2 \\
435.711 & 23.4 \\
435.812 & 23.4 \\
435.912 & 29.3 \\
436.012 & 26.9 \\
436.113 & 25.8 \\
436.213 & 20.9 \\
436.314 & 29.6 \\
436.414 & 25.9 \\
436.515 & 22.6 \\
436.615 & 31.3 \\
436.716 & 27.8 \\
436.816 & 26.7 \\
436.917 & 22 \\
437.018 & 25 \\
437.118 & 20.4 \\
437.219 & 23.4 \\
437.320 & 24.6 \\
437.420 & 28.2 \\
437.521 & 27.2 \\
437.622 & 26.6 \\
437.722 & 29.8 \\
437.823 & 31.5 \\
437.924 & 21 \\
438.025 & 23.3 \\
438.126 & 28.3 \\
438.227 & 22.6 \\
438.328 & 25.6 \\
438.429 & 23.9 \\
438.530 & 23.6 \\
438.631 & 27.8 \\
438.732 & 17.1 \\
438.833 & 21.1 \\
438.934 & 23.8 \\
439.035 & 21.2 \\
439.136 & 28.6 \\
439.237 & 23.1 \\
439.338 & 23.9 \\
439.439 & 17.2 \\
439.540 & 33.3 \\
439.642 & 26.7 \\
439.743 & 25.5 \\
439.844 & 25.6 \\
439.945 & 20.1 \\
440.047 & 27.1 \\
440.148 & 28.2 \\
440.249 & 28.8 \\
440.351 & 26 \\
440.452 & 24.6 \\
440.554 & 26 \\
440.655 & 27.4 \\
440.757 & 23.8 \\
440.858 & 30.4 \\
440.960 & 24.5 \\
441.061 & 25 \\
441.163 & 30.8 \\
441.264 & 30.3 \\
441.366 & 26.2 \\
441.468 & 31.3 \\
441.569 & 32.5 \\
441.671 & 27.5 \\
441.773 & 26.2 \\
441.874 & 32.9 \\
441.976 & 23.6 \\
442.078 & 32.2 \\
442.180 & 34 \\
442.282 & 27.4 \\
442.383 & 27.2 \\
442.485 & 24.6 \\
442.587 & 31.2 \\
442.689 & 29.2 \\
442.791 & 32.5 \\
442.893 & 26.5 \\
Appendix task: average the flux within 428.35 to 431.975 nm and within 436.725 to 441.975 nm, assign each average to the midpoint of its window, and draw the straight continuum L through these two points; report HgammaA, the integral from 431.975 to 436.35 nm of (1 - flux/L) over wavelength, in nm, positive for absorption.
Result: -0.32 nm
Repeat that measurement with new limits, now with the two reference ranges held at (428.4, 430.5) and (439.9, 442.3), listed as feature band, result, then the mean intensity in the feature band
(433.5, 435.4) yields -0.115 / 25.1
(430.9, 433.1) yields -0.157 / 23.7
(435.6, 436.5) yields -0.021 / 25.2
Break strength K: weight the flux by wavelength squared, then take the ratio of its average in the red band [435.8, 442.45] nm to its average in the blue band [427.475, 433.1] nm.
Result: 1.25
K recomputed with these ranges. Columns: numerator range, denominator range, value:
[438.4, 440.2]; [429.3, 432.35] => 1.20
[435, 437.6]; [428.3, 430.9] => 1.31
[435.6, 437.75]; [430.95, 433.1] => 1.10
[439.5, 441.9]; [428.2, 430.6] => 1.39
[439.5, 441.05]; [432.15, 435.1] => 1.12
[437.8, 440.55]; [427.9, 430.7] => 1.24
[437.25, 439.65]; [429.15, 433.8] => 1.17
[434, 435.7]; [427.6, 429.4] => 1.17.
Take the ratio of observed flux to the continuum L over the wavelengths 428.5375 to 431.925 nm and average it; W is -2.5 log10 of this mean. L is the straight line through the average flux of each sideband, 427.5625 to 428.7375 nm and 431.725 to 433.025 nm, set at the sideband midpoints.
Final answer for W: 0.14 mag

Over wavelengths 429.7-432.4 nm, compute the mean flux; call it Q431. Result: 21.2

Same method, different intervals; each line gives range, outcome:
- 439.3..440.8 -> 25.6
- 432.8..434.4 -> 23.5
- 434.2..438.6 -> 25.7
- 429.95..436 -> 23.3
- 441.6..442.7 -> 28.8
